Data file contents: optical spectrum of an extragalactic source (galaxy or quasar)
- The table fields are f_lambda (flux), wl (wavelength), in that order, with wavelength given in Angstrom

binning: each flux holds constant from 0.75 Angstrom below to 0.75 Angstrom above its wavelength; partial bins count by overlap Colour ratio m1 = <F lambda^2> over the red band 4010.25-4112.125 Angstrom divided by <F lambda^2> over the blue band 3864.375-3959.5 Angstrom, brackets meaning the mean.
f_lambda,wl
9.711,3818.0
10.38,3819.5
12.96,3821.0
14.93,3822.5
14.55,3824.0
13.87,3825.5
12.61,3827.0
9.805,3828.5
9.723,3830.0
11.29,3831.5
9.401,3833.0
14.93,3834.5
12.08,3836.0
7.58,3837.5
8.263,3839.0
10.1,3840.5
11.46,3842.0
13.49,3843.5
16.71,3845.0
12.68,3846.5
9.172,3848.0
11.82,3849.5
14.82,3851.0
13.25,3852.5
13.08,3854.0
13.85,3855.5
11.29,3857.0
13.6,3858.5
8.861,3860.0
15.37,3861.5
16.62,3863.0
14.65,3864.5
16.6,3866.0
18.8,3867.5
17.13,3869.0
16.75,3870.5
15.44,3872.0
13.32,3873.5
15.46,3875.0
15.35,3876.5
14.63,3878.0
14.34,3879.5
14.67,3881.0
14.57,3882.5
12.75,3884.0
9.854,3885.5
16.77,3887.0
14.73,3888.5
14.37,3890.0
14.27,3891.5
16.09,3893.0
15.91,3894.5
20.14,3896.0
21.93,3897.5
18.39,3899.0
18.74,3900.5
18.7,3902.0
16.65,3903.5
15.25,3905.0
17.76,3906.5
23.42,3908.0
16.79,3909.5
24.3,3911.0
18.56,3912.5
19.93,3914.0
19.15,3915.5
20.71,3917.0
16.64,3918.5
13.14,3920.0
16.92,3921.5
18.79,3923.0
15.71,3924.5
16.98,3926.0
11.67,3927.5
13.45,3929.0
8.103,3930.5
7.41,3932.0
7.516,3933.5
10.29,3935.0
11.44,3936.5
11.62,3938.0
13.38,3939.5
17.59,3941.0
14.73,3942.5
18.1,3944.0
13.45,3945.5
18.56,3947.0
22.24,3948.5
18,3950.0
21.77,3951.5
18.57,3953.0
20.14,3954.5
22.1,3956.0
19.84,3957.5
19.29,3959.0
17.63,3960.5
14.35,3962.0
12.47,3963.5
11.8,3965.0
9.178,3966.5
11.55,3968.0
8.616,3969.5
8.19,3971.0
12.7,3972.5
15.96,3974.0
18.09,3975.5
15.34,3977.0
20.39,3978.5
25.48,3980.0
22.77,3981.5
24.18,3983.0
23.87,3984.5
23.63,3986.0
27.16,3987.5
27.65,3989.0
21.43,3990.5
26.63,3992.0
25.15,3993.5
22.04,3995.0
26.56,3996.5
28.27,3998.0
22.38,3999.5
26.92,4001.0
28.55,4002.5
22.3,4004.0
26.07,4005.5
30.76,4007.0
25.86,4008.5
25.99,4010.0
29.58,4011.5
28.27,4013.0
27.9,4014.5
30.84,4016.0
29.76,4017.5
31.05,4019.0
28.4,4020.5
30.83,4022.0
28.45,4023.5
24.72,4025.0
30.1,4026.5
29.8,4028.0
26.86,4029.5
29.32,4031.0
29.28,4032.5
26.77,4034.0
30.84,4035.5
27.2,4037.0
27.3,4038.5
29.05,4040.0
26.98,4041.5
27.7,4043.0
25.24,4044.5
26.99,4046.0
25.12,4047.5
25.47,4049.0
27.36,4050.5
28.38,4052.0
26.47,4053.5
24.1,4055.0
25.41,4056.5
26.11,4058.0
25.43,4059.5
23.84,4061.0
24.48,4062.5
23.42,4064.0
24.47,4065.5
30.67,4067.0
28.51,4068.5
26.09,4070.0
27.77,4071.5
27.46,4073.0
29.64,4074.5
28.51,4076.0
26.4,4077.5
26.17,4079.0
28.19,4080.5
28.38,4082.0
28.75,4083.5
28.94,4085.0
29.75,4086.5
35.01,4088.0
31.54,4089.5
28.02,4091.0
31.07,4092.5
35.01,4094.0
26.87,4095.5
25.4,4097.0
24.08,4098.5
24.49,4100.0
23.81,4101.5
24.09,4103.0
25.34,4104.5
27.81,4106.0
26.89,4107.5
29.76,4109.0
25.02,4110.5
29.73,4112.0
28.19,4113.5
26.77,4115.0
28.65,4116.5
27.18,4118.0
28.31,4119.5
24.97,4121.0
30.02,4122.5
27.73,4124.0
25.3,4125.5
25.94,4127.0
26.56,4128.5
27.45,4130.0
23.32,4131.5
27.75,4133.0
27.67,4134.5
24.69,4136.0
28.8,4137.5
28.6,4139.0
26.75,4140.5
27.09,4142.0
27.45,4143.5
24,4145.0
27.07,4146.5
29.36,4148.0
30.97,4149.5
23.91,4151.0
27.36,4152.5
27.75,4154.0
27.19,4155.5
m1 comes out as 1.8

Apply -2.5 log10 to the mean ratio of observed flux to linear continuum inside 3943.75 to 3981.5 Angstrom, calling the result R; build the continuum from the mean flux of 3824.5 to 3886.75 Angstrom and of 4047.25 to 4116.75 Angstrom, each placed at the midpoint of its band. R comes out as 0.19 mag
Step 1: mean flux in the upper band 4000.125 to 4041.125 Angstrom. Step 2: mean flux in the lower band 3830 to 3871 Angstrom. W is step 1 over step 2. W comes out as 2.17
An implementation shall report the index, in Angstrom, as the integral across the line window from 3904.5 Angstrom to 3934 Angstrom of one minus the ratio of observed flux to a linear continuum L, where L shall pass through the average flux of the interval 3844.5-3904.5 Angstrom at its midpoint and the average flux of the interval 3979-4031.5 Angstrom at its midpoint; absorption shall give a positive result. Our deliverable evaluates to 4.2 Angstrom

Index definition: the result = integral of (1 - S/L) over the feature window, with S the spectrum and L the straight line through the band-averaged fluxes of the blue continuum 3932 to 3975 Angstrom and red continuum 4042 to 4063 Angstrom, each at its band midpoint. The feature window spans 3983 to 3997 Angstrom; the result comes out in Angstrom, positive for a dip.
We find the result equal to -4.3 Angstrom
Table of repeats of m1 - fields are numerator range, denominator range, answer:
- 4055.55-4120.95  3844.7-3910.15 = 1.99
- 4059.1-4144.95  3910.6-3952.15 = 1.90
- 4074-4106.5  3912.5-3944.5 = 2.10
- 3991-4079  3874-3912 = 1.75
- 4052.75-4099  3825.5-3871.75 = 2.40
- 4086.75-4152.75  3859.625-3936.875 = 1.95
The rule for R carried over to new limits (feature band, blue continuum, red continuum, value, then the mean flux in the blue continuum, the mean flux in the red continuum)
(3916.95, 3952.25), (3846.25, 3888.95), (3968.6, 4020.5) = 0.287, 14.2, 23.9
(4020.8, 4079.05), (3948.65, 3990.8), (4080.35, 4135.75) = -0.151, 18.3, 27.6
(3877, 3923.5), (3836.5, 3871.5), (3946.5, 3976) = -0.175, 13.3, 16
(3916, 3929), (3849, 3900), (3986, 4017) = 0.190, 15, 26.5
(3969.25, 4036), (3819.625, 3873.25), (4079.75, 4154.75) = -0.167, 13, 27.6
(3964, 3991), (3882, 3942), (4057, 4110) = 0.127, 15.8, 27.5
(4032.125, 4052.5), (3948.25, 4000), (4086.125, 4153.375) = -0.178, 19.5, 27.4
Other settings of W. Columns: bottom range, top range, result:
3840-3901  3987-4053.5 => 1.86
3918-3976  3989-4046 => 1.85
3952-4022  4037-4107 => 1.23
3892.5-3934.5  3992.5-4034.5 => 1.65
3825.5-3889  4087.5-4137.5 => 2.06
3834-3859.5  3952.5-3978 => 1.24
